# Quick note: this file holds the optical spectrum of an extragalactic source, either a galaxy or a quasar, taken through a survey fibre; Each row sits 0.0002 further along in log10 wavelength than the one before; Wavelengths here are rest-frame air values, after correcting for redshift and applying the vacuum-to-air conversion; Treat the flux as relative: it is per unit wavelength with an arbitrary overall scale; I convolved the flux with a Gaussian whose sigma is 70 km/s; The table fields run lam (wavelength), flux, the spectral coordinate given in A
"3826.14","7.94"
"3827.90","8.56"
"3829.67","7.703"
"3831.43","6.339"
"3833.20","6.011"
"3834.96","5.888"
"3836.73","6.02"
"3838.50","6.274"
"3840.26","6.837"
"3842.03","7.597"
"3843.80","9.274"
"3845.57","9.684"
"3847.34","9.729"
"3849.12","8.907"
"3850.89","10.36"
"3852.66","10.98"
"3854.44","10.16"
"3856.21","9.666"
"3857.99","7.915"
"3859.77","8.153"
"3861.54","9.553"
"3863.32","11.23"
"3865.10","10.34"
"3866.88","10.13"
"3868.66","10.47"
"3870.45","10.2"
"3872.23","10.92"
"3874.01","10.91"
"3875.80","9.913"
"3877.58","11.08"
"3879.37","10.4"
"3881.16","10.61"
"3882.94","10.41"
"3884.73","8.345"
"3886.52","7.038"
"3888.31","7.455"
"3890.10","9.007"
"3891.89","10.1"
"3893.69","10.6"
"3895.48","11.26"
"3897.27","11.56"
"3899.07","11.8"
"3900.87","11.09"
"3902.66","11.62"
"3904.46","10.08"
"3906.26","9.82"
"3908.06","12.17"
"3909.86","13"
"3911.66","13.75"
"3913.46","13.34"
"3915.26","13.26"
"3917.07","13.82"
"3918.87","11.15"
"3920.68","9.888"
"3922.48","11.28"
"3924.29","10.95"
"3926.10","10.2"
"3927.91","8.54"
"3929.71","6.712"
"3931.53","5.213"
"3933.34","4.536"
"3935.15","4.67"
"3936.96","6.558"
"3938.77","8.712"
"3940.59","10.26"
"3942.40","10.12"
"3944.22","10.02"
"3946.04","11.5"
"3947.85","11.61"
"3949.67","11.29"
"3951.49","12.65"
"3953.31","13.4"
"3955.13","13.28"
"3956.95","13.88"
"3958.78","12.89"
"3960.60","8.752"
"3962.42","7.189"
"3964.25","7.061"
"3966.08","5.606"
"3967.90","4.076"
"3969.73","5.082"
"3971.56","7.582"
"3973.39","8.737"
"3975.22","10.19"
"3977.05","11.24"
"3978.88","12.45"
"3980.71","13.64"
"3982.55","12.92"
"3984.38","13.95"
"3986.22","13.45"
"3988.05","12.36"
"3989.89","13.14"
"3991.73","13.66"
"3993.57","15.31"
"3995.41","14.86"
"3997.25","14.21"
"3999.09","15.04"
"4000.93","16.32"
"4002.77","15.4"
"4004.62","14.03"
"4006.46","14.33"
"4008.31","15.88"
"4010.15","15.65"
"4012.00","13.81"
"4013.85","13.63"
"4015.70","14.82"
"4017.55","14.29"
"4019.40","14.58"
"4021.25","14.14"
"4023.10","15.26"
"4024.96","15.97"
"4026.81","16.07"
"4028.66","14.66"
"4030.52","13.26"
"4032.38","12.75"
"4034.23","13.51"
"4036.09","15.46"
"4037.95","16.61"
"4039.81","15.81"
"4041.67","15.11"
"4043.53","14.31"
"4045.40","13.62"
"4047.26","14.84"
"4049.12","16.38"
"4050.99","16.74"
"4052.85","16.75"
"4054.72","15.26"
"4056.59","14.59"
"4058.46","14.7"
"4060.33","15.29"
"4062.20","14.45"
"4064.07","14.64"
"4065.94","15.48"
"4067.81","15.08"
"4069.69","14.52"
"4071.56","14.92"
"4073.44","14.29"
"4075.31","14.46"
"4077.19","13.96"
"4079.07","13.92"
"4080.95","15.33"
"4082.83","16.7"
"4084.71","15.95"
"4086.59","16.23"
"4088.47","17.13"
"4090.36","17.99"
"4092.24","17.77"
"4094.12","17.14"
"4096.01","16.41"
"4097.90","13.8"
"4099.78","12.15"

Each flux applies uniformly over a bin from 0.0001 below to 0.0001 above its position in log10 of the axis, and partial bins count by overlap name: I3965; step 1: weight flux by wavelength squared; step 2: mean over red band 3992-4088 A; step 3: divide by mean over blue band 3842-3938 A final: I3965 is 1.62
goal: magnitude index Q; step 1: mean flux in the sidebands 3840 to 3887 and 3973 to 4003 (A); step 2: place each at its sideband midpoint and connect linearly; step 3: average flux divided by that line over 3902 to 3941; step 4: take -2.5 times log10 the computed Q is 0.14 mag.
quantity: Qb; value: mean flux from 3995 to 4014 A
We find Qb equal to 14.9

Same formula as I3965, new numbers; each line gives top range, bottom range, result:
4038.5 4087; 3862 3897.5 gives 1.65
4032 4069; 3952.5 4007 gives 1.33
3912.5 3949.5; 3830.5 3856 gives 1.23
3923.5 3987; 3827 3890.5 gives 1.13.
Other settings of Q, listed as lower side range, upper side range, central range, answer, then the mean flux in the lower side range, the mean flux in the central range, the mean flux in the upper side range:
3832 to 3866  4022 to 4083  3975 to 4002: -0.05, 8.64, 13.6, 15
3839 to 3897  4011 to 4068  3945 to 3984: 0.22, 9.66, 10.3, 14.9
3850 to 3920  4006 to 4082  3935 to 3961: 0.14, 10.6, 10.9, 14.9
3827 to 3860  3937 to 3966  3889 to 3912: -0.18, 8.22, 11.1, 10.6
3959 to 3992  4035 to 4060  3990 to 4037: -0.15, 10.1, 14.6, 15.4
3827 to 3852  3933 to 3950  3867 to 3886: -0.24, 7.83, 10.3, 9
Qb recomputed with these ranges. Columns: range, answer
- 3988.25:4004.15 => 14.6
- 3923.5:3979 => 9.14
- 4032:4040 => 14.9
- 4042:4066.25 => 15.1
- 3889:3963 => 10.5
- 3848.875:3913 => 10.3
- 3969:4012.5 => 13.1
